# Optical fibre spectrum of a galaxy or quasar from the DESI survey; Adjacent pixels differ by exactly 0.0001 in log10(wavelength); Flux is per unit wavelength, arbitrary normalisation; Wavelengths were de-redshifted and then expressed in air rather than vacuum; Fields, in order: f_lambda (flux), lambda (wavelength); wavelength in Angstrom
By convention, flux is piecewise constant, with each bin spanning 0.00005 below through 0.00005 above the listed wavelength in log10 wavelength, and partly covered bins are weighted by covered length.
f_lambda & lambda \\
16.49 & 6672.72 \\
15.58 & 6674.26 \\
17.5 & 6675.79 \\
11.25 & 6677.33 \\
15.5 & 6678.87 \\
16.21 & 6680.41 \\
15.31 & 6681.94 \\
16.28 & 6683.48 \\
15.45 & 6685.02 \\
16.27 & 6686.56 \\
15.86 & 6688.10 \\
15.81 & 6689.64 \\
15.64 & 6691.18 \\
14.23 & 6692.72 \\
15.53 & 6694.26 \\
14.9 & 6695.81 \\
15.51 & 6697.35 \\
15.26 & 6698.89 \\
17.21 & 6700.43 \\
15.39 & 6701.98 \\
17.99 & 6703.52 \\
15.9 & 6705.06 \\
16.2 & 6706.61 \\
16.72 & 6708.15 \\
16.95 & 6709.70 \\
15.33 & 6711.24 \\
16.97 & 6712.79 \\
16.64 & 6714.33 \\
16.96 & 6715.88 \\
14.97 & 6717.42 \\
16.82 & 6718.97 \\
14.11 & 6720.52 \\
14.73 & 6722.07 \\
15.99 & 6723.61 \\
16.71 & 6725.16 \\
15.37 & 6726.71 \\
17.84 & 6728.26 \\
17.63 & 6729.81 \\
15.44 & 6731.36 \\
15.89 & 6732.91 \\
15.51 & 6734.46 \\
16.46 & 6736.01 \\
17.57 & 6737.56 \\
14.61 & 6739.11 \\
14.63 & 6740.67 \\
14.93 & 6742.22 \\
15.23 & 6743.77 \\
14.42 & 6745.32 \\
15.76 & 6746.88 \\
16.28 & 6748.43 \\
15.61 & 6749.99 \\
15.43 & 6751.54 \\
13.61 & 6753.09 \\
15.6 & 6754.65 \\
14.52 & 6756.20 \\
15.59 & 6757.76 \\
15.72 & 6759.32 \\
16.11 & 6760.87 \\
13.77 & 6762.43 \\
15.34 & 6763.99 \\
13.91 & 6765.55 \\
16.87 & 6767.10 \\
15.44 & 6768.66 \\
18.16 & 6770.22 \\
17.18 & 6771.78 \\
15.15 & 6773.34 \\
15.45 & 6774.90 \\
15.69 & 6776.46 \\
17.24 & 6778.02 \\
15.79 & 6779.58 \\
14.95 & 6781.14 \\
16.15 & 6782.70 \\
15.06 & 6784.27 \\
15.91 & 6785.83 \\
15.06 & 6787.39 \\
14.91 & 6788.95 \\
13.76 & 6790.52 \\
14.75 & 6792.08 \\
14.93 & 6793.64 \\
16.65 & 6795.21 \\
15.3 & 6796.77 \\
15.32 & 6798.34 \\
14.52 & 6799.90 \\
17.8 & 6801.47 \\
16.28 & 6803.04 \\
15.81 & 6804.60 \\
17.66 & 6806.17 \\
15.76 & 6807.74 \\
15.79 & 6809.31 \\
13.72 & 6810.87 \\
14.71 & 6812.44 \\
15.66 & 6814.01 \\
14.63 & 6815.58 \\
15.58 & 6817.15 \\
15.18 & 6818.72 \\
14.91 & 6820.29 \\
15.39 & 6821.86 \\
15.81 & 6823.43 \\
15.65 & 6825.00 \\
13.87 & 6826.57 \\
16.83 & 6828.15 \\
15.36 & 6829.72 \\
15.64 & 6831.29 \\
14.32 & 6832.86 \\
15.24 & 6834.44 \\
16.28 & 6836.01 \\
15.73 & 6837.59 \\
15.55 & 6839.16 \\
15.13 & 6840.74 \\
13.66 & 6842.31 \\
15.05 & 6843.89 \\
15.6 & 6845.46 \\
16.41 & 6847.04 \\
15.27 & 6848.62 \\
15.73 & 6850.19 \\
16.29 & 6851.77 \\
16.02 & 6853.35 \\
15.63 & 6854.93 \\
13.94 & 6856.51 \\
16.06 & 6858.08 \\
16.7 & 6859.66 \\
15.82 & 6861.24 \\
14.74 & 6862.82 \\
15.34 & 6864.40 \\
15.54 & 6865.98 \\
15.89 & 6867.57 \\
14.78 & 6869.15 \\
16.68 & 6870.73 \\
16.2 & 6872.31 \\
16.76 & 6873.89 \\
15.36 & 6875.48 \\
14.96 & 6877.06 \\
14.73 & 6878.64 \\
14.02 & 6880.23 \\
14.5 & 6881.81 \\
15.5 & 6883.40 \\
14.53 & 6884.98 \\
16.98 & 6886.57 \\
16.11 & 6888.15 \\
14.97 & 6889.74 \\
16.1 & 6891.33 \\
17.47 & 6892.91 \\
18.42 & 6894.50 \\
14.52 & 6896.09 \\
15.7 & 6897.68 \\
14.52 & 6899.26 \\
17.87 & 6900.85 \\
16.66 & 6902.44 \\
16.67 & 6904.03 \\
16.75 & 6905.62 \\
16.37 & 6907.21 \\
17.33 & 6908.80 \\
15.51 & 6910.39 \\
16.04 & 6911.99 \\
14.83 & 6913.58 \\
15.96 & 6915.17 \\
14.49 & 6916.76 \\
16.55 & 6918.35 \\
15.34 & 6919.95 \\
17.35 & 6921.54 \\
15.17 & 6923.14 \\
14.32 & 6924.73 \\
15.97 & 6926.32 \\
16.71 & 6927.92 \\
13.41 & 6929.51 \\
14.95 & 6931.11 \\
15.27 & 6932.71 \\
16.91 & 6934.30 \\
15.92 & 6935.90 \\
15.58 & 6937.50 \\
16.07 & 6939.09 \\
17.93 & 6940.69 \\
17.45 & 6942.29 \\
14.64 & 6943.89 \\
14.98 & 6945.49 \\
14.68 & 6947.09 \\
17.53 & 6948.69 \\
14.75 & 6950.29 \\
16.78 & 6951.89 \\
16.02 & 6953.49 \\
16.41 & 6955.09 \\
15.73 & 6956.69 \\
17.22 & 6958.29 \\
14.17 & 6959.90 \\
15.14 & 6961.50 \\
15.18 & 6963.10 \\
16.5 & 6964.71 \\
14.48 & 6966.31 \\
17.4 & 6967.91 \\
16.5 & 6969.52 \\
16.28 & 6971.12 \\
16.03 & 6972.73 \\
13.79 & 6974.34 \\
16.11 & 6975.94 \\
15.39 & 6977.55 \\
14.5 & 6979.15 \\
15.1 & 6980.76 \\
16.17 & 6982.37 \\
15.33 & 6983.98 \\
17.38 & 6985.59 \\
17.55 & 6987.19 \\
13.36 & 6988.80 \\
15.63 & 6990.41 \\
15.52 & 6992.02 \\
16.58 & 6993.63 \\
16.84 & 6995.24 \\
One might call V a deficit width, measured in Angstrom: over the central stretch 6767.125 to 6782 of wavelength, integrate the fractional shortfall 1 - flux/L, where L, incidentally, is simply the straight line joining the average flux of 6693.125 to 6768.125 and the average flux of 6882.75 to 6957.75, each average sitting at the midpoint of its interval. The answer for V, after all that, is -0.3 Angstrom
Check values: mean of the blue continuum 15.7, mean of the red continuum 16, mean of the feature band 16.2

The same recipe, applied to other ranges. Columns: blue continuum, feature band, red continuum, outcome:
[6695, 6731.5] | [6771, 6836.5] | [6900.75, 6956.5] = 2.28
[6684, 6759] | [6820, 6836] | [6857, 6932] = 0.42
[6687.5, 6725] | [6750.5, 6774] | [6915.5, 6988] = 0.58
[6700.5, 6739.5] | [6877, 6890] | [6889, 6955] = 0.69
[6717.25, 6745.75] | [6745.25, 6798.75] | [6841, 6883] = 0.61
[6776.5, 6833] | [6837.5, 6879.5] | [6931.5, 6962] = 0.33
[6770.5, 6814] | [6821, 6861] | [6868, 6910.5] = 0.75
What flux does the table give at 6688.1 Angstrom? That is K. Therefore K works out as 15.86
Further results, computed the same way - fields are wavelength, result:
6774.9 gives 15.45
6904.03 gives 16.67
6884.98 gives 14.53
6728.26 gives 17.84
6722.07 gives 14.73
